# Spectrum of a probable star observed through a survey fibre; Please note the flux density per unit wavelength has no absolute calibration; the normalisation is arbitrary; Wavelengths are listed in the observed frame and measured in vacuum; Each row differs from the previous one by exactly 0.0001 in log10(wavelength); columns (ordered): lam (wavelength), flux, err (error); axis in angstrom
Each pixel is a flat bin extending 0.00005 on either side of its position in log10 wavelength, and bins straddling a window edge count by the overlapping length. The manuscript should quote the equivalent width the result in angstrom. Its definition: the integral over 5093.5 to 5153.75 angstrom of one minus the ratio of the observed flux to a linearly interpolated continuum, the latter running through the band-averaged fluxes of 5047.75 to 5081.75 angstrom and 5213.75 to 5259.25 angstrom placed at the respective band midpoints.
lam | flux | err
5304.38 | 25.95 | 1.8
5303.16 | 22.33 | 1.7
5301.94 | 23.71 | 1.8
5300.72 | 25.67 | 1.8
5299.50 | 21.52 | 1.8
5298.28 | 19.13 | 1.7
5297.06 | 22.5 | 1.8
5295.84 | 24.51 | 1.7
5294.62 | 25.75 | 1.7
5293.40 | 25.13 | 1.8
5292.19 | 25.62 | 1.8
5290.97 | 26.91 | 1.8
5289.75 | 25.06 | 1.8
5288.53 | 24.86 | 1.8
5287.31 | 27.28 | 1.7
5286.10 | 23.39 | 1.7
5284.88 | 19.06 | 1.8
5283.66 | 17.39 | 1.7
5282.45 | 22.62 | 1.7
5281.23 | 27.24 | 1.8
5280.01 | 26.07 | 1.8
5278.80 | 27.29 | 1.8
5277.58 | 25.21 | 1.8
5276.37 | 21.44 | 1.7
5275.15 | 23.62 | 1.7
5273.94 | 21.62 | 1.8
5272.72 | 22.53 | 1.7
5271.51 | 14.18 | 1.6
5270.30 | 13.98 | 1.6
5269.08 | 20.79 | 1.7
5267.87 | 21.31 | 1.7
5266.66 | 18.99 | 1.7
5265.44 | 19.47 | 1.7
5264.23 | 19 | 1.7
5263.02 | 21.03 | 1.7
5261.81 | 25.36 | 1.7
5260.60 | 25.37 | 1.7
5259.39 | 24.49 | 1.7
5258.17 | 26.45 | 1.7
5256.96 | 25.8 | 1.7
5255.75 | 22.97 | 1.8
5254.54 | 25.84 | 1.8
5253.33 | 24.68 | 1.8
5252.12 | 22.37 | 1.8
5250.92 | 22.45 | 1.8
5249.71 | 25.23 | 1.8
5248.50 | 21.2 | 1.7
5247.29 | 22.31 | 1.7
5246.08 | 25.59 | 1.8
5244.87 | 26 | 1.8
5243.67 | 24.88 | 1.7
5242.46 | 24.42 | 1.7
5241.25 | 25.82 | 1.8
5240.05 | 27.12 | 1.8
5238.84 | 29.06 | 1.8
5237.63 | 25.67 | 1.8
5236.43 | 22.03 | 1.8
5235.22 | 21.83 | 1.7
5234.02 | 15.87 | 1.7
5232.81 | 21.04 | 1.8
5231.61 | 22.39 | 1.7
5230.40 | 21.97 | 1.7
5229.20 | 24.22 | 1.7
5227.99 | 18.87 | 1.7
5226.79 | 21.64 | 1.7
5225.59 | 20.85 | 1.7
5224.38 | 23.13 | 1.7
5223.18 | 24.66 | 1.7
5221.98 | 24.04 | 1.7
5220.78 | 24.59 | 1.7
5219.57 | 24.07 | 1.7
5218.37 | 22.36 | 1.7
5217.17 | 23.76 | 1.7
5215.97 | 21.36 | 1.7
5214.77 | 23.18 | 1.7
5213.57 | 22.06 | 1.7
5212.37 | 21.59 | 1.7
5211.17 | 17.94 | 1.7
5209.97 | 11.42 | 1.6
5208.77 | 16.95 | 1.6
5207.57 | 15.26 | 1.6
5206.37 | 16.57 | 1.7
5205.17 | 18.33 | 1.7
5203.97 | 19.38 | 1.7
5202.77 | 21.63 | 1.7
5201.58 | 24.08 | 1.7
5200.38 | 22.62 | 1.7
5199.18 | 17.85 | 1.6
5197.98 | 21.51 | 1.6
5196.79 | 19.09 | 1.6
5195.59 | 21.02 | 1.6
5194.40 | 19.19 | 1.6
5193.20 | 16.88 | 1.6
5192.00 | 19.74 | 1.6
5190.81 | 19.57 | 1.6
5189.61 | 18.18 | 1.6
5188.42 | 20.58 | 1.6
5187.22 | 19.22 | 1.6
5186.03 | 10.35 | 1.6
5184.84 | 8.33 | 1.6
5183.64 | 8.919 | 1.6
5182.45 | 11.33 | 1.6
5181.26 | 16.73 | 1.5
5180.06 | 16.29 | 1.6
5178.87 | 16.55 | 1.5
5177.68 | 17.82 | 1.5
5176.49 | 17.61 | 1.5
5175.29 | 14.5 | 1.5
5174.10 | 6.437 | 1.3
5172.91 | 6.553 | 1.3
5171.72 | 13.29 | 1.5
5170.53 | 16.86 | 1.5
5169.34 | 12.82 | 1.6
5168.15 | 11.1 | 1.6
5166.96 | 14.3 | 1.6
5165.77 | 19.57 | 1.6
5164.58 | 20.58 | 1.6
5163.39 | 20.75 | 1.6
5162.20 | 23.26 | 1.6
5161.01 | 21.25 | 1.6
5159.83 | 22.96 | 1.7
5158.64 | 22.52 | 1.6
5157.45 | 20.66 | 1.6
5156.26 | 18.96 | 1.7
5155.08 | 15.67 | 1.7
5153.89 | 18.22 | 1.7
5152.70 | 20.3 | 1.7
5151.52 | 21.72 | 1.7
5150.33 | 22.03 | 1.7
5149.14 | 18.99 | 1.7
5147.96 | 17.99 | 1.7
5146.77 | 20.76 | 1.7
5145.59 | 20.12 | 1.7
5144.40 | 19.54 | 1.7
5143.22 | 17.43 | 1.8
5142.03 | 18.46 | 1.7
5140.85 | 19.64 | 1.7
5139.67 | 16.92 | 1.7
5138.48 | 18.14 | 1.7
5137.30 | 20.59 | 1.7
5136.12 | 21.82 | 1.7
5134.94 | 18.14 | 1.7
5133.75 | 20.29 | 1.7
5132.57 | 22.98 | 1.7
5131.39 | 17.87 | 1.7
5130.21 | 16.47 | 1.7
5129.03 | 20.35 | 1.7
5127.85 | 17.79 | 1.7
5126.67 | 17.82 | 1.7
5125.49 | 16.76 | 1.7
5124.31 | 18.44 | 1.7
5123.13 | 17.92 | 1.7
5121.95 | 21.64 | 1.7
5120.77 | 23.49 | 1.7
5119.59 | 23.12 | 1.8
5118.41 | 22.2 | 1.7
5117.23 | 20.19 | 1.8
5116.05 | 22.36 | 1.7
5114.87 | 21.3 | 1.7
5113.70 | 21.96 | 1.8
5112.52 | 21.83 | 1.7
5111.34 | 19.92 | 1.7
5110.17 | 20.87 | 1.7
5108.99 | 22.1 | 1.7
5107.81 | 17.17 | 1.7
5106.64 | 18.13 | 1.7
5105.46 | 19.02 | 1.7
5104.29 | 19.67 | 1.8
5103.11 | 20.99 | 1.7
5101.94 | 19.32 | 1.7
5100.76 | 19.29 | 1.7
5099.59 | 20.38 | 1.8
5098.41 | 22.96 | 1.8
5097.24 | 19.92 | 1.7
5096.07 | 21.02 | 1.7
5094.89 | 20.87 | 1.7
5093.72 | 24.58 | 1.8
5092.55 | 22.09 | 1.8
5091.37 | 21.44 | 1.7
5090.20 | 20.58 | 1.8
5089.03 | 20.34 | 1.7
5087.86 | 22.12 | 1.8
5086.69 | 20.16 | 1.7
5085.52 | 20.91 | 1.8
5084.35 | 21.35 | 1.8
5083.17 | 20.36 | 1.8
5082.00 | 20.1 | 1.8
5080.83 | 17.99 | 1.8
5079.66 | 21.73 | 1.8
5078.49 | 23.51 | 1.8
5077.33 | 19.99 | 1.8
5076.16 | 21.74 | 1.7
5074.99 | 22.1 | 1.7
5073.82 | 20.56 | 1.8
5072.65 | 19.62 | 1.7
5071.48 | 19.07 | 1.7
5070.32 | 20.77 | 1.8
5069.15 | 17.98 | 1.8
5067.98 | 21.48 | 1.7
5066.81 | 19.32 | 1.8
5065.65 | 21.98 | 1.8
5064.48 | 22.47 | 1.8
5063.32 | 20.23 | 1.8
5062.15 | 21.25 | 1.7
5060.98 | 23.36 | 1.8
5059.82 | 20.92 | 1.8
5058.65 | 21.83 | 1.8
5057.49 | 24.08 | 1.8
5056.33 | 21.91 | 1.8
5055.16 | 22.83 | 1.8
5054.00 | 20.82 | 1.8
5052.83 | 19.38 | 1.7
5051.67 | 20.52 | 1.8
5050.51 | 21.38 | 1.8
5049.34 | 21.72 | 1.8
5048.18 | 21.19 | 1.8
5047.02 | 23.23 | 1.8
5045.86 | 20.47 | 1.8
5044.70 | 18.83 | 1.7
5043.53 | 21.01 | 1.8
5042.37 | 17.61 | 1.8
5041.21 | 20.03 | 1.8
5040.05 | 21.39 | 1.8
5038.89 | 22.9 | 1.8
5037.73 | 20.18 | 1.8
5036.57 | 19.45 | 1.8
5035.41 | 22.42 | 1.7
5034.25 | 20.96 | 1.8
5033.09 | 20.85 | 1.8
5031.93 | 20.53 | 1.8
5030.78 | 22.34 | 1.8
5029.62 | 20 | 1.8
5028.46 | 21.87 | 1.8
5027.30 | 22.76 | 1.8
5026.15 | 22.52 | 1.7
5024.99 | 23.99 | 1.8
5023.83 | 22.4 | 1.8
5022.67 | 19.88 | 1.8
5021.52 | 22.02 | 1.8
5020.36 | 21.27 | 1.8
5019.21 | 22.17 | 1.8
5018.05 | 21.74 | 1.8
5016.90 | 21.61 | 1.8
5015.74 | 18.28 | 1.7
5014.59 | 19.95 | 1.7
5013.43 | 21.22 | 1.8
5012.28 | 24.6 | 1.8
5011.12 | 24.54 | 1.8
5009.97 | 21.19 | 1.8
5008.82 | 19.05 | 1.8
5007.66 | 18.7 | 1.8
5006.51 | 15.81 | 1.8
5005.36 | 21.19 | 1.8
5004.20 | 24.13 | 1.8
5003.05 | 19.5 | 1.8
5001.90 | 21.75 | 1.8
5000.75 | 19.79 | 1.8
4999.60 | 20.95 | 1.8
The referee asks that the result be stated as 5.2 angstrom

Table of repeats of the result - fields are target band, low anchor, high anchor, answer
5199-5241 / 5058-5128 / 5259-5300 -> 1.0 angstrom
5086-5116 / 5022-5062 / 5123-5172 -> -1.2 angstrom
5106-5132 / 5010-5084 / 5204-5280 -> 1.9 angstrom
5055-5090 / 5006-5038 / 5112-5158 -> -0.8 angstrom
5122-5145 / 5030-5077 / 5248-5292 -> 3.0 angstrom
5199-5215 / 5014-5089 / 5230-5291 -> 2.4 angstrom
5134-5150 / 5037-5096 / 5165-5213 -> -0.8 angstrom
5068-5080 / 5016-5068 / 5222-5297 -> 0.5 angstrom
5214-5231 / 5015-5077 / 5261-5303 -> -0.4 angstrom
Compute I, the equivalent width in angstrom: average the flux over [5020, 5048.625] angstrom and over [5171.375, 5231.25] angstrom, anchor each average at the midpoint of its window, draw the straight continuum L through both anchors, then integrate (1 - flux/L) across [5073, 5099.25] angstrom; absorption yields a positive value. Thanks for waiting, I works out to -1.04 angstrom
